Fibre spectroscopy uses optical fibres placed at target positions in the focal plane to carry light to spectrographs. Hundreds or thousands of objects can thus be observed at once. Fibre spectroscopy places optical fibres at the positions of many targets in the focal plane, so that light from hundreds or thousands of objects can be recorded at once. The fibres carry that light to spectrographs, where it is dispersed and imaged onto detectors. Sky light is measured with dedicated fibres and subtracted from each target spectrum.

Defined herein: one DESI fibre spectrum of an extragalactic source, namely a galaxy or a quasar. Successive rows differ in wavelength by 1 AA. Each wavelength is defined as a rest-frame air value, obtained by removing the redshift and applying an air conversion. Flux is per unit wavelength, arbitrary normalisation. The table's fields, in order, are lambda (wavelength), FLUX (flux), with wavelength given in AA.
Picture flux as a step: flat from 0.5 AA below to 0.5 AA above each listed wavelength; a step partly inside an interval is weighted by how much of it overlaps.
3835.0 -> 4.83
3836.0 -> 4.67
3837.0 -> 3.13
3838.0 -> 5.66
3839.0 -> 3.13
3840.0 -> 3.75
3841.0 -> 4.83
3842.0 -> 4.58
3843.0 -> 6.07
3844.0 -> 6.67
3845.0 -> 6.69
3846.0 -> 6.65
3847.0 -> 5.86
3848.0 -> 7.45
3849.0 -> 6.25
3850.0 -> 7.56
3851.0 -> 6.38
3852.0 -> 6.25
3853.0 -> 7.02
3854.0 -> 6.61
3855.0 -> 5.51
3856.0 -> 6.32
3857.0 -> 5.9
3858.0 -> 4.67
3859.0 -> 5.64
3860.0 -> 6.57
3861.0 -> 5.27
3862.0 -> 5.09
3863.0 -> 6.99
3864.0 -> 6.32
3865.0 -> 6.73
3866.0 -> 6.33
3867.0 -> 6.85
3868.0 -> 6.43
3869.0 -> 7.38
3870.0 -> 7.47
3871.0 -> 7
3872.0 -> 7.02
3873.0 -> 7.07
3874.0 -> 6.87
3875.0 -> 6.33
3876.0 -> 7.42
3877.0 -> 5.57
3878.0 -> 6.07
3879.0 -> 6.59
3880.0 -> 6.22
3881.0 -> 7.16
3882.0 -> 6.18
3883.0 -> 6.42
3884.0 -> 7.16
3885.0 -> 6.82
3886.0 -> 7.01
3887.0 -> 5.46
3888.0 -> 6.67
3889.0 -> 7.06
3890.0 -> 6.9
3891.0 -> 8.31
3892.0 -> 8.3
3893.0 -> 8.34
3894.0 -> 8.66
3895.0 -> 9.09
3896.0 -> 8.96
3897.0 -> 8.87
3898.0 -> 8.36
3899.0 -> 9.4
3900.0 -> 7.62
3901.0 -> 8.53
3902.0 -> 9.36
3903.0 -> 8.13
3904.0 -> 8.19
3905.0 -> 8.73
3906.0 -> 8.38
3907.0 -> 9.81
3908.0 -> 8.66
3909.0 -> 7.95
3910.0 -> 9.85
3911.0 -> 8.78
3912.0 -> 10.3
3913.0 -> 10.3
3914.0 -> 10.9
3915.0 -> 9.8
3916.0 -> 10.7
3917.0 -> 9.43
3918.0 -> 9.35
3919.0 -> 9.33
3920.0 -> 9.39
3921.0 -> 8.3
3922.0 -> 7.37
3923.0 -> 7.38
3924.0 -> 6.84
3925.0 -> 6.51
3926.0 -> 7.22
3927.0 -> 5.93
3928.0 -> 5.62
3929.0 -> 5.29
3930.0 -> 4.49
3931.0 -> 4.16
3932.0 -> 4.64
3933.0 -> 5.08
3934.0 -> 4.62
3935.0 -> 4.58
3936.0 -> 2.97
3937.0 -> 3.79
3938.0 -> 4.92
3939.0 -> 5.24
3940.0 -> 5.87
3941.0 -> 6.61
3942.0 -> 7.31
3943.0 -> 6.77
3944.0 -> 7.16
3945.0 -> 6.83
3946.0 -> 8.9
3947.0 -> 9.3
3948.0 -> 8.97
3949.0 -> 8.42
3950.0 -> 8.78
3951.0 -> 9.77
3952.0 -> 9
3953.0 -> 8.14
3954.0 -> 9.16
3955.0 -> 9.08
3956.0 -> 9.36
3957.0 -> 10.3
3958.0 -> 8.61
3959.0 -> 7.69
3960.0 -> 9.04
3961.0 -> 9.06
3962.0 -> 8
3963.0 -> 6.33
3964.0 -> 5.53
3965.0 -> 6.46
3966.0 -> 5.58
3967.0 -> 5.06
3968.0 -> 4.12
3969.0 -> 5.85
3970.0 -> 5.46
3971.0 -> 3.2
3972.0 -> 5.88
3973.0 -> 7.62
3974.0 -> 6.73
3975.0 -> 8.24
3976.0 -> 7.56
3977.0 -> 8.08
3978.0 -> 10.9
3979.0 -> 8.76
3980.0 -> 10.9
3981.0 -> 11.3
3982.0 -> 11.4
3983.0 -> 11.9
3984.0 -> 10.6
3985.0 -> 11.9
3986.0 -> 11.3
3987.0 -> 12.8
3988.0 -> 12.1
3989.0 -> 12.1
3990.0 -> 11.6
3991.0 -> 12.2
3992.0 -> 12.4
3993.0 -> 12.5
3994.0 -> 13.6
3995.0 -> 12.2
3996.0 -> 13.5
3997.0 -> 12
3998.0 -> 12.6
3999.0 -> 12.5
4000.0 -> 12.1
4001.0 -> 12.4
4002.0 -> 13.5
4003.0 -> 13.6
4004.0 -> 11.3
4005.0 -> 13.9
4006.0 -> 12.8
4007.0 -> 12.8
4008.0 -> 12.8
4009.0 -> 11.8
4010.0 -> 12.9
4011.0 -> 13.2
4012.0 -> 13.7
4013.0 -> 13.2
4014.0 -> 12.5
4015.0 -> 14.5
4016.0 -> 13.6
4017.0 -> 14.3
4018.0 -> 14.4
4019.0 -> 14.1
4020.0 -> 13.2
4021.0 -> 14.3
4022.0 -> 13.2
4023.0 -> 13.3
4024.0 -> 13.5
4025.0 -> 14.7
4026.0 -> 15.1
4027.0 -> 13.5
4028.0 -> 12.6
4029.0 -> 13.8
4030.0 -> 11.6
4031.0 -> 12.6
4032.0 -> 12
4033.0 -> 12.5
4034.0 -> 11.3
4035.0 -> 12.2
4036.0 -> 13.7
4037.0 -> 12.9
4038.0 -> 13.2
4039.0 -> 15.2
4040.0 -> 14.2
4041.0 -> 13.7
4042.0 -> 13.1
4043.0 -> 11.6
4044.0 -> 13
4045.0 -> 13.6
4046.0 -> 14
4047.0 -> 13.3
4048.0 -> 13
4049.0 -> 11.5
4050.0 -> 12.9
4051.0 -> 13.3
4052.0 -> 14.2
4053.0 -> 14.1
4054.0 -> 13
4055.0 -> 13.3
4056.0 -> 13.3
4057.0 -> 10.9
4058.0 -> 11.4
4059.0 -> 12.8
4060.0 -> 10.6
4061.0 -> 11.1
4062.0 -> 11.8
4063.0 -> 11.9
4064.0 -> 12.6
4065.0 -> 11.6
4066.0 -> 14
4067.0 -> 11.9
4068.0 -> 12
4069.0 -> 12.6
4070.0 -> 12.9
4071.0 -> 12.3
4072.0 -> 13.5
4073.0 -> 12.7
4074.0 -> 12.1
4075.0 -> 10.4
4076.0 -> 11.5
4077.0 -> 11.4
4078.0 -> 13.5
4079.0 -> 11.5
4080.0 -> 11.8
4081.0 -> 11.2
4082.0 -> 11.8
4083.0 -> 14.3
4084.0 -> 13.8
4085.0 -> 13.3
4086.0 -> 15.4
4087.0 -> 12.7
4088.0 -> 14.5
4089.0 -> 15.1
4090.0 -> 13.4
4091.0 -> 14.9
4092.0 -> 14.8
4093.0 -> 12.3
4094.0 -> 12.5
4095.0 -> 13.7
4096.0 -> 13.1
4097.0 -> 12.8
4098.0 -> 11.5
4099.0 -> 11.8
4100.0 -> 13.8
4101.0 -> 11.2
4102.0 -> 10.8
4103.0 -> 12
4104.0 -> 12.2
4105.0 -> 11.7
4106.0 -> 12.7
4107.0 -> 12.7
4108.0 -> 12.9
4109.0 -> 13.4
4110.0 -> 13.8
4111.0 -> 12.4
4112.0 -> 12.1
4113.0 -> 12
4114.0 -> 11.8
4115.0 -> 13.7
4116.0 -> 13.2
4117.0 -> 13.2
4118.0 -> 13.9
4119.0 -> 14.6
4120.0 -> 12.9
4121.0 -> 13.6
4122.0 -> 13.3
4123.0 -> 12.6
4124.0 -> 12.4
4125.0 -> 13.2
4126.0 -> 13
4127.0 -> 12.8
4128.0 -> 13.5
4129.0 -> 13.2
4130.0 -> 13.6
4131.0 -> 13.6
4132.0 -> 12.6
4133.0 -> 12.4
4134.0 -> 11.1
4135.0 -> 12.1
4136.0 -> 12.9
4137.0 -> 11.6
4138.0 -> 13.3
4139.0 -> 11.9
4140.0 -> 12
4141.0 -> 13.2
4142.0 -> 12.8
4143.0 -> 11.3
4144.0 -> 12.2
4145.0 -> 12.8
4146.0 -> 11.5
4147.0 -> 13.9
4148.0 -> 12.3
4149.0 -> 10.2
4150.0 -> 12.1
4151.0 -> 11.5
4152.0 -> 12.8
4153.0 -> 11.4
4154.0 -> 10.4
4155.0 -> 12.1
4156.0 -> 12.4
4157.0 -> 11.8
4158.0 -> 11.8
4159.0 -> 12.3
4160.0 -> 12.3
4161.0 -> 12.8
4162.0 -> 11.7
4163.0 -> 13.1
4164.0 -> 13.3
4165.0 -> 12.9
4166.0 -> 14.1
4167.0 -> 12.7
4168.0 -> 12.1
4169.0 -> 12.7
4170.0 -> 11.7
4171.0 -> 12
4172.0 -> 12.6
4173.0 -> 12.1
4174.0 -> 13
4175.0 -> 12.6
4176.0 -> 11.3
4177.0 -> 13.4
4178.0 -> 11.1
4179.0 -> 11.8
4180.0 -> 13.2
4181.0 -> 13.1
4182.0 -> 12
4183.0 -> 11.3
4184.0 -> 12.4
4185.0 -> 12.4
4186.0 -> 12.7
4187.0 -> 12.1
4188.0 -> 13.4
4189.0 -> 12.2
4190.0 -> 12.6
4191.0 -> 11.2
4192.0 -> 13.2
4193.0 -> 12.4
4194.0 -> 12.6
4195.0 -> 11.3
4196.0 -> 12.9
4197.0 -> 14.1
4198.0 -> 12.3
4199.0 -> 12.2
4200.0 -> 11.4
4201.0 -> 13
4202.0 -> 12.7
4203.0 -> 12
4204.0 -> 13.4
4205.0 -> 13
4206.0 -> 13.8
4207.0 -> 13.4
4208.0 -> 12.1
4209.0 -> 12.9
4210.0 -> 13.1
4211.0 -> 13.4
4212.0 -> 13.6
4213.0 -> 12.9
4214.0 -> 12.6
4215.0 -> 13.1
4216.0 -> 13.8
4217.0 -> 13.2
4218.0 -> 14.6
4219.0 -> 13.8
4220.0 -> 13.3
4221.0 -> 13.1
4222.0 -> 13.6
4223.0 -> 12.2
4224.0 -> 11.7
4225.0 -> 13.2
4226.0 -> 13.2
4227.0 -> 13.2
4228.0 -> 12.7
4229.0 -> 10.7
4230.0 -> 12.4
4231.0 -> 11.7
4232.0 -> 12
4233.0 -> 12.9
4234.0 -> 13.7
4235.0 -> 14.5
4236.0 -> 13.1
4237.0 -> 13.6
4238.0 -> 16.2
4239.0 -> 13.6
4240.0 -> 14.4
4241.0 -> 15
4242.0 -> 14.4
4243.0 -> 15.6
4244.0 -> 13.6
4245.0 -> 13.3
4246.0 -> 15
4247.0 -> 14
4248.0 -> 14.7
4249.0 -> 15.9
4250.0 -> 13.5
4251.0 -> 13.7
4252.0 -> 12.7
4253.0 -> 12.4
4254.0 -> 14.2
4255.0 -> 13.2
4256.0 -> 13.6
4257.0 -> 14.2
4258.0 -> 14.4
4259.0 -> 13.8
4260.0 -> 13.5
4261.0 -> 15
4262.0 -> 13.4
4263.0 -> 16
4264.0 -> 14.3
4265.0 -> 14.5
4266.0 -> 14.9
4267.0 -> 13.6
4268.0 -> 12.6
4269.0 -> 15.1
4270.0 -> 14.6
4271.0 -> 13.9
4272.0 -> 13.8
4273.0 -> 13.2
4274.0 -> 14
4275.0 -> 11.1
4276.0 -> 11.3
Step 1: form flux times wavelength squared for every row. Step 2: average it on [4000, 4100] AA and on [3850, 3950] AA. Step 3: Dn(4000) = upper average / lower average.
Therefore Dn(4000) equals 1.9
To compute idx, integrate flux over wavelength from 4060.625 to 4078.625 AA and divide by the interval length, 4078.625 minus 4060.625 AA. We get 12.2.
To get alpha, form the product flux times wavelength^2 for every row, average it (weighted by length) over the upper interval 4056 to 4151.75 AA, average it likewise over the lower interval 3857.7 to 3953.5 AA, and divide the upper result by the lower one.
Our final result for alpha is 1.9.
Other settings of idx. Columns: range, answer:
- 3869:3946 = 7.35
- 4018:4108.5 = 12.8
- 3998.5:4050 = 13.2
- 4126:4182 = 12.4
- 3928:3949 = 5.93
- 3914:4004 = 8.56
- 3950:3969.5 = 7.72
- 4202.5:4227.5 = 13.1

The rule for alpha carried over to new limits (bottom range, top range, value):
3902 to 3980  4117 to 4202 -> 1.85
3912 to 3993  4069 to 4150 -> 1.71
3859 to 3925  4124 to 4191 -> 1.82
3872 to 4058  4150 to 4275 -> 1.50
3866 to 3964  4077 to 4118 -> 1.86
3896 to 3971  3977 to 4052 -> 1.76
